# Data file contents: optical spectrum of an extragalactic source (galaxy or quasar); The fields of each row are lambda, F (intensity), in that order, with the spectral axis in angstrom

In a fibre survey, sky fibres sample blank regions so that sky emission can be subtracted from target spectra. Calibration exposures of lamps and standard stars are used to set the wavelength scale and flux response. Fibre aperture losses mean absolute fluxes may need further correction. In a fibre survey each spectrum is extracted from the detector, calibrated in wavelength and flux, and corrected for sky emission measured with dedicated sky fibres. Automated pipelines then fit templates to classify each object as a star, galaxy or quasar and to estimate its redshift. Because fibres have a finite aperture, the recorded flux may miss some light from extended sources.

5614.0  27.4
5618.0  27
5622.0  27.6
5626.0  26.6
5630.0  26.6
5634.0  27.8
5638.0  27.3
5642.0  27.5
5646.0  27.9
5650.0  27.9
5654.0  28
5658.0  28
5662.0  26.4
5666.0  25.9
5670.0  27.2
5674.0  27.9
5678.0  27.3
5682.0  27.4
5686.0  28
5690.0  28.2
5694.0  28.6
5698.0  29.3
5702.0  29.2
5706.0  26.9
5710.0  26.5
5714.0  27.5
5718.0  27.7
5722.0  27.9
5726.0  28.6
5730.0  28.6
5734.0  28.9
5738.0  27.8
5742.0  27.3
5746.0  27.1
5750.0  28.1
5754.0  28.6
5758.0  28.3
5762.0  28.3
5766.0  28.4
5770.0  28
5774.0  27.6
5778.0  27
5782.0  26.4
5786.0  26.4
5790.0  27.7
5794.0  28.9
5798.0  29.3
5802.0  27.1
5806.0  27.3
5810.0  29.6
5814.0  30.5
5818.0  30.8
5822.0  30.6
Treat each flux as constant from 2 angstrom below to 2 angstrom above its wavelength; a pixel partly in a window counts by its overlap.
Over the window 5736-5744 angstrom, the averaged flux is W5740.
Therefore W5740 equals 27.6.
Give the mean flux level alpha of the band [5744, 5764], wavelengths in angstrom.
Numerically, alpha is 28.1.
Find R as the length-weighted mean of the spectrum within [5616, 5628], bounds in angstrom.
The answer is 27.1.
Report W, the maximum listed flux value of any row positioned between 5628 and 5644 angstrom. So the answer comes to 27.8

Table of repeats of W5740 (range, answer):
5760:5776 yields 28.1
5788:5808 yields 28.1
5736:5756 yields 27.8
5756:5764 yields 28.3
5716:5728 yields 28.1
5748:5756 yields 28.4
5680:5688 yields 27.7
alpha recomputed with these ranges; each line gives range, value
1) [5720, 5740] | 28.4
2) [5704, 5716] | 27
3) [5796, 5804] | 28.2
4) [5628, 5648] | 27.4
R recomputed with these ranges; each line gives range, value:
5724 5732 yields 28.6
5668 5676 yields 27.5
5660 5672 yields 26.5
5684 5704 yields 28.7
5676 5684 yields 27.4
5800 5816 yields 28.6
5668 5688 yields 27.6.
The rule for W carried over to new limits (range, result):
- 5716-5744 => 28.9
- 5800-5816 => 30.5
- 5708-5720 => 27.7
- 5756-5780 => 28.4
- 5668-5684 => 27.9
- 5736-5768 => 28.6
